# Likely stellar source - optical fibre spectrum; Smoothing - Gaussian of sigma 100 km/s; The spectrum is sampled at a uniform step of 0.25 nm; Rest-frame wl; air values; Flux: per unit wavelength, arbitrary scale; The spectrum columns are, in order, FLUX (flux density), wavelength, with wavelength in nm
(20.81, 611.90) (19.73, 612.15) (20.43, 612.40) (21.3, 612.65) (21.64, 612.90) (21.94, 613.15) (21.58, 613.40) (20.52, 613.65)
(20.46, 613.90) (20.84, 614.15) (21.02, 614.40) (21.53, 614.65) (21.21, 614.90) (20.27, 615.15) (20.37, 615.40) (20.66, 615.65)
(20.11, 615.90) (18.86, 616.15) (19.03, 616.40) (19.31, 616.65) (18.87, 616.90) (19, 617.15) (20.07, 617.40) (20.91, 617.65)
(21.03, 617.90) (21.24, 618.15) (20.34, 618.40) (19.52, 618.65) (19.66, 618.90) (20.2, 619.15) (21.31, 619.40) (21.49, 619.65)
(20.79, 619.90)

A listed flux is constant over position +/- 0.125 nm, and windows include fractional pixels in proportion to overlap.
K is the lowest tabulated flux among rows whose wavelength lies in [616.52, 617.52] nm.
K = 18.87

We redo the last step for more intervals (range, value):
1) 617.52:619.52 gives 19.52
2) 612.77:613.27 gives 21.64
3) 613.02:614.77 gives 20.46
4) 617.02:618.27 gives 19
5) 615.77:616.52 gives 18.86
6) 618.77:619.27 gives 19.66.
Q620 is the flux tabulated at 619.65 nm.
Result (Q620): 21.49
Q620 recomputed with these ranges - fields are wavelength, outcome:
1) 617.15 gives 19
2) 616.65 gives 19.31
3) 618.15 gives 21.24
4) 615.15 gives 20.27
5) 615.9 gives 20.11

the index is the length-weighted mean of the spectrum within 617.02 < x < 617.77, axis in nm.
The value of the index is 20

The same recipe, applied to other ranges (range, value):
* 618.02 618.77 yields 20.4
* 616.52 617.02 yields 19.1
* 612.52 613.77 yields 21.4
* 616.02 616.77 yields 19.1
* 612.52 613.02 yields 21.5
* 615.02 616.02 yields 20.4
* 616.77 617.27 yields 18.9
